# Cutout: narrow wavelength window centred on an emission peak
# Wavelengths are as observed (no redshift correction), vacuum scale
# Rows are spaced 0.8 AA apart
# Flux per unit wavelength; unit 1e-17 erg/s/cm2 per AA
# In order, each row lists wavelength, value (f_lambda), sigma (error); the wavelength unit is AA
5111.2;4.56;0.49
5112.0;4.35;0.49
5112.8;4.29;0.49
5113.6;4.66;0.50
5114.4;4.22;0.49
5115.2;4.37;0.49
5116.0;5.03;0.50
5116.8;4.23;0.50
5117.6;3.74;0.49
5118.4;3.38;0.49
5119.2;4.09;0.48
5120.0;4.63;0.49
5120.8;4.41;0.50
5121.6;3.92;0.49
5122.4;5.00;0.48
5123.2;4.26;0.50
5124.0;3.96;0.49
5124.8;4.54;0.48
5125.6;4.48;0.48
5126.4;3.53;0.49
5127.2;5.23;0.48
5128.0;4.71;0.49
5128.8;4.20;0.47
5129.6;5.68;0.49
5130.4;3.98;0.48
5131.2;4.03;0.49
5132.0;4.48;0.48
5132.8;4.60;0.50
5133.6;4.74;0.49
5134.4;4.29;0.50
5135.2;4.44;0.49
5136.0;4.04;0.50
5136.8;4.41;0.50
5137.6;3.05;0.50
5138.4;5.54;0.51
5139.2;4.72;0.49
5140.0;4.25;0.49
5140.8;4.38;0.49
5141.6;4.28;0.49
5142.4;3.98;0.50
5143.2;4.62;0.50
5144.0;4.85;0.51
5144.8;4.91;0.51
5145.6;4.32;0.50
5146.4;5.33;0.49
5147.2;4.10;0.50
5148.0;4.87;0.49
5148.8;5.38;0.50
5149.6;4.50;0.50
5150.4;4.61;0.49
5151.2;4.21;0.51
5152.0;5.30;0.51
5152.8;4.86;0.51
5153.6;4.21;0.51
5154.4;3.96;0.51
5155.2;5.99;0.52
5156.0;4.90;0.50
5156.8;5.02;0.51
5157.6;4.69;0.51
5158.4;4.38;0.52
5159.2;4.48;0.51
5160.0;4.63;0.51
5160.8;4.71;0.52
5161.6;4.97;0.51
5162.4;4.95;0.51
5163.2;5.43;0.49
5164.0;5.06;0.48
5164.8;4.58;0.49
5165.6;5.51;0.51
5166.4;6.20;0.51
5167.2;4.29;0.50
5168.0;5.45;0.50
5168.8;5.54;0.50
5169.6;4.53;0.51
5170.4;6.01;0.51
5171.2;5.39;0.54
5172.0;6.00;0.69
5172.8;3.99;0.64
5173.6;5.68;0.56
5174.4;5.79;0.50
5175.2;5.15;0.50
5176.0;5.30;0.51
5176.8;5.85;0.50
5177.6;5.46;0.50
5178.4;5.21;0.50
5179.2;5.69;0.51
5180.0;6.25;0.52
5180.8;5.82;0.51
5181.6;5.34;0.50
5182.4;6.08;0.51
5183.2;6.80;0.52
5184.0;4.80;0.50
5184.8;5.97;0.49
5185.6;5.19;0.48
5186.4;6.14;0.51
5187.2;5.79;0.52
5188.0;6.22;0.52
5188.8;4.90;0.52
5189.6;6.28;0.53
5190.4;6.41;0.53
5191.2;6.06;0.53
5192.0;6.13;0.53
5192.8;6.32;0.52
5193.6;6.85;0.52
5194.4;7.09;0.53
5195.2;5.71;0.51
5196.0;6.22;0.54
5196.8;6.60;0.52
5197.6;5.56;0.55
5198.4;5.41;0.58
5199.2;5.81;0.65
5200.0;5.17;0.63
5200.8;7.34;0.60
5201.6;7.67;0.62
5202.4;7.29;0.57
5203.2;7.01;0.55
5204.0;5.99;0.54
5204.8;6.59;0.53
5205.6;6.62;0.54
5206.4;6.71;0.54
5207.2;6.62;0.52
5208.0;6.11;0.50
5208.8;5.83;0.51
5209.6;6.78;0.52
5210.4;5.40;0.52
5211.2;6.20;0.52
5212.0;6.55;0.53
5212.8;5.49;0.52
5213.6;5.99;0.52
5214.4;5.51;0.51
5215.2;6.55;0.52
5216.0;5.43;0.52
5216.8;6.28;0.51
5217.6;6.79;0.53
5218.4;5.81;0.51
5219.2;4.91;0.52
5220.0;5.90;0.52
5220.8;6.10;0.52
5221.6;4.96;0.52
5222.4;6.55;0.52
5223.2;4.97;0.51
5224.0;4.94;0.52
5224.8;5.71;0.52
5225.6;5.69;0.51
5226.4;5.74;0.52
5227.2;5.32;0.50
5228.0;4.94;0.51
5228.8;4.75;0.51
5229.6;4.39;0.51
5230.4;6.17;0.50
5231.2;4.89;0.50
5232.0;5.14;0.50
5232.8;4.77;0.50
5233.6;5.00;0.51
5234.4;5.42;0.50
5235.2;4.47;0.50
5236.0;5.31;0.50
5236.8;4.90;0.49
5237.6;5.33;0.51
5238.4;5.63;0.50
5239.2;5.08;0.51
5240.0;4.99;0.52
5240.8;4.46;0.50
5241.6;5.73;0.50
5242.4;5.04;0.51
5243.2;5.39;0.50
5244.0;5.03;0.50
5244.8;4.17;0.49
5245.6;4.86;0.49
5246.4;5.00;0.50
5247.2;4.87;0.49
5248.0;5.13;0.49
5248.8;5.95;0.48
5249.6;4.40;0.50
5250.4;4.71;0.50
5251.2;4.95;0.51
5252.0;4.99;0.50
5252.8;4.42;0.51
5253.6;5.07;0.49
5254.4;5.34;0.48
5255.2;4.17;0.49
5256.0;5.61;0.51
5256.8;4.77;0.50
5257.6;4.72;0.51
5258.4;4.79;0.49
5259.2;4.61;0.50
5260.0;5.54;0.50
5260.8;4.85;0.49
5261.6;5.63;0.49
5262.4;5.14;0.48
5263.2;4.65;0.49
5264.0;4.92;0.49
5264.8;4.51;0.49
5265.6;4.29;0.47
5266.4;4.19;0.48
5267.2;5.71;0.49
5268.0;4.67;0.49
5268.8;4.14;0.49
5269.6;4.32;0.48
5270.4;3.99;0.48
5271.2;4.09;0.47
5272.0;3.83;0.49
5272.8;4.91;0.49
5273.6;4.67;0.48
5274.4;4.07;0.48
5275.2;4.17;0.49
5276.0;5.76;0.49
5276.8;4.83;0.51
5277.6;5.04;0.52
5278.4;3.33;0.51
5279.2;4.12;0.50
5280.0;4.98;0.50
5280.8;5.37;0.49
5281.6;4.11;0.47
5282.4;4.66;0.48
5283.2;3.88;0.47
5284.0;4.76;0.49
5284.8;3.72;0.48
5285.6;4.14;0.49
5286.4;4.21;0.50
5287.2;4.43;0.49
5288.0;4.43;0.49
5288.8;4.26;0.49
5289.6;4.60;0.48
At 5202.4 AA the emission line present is Mg II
